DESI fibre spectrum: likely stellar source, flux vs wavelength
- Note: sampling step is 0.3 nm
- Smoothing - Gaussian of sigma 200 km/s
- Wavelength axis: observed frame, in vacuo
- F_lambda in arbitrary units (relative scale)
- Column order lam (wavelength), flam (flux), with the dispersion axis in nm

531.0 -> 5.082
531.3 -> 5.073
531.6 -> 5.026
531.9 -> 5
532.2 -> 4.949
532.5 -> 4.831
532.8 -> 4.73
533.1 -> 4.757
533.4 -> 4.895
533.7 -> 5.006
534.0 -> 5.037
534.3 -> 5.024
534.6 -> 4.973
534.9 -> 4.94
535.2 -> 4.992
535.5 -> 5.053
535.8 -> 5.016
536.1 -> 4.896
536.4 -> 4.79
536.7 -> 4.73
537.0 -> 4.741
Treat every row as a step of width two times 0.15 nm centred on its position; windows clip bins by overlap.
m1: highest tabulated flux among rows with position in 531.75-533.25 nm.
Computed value 5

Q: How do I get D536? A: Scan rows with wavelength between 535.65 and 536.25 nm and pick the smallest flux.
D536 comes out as 4.896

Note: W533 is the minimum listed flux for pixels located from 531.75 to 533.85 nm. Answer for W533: 4.73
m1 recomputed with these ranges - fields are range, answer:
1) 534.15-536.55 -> 5.053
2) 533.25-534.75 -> 5.037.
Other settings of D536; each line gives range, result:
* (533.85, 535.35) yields 4.94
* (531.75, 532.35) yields 4.949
